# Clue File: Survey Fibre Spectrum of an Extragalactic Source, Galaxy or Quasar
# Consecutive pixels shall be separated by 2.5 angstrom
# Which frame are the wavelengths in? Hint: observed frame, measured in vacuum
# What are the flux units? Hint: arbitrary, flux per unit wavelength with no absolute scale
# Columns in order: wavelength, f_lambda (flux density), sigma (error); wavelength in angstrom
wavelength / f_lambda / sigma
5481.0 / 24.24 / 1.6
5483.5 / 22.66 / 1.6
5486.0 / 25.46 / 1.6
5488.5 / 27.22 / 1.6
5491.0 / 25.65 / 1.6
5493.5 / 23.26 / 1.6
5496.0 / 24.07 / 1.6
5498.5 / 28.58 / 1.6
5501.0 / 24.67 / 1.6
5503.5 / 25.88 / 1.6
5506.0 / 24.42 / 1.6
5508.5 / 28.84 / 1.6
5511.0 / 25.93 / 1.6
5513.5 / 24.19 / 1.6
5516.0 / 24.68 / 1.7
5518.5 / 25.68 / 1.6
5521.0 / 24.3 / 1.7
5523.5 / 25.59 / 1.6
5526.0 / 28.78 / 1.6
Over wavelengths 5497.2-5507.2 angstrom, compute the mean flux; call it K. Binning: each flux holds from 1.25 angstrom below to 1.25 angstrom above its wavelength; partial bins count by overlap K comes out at 25.9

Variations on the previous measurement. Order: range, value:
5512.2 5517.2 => 24.4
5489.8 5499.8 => 25.4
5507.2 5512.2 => 27.4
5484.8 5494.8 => 25.4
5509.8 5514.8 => 25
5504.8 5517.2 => 25.6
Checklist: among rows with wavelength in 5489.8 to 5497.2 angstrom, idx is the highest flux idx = 25.65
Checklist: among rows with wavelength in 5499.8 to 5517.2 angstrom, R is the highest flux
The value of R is 28.84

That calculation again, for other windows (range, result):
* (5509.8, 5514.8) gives 25.93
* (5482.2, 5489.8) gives 27.22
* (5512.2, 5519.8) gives 25.68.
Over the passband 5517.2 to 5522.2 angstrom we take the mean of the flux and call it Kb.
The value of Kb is 25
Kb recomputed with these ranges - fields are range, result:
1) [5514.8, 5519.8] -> 25.2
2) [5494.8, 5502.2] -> 25.8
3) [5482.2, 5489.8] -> 25.1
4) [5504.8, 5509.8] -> 26.6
